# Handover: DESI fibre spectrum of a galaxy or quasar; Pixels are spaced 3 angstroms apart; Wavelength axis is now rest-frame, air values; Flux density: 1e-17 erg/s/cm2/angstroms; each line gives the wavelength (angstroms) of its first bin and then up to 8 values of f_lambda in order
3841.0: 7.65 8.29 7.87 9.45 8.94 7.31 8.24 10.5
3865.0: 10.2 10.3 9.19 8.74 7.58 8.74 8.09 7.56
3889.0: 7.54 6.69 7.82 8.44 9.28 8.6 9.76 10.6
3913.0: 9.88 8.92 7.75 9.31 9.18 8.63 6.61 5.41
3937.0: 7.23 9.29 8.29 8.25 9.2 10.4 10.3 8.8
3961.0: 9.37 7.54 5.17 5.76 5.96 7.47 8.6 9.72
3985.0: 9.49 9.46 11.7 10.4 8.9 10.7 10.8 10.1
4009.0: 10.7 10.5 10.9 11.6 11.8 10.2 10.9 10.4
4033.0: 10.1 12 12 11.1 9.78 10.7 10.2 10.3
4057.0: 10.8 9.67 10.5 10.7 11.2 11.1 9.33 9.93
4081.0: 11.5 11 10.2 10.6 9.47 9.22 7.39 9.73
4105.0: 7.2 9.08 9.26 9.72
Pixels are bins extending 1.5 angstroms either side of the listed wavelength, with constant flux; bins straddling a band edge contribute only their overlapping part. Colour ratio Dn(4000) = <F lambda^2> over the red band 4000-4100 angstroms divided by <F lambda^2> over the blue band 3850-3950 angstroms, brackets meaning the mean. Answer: 1.33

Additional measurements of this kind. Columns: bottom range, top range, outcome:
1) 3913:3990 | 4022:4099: 1.33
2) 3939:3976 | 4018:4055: 1.38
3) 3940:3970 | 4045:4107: 1.25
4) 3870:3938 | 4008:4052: 1.39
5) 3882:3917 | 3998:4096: 1.33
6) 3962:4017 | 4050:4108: 1.14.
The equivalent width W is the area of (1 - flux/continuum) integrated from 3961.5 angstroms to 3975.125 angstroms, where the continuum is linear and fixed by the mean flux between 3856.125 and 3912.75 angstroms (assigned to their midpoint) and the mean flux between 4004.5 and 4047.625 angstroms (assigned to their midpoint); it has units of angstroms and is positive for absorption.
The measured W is 4.89 angstroms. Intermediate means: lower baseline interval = 8.76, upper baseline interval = 10.9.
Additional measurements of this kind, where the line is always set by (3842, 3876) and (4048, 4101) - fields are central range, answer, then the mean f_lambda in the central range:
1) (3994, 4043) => -4.5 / 10.8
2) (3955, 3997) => 4.9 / 8.5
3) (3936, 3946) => 1.2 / 8.32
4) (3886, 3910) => 2.1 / 8.4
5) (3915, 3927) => 0.7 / 8.78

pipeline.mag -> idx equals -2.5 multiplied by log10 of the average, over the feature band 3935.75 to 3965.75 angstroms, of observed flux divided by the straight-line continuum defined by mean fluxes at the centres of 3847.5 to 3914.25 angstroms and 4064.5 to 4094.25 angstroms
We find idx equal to 0.06 mag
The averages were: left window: 8.78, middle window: 8.85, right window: 10.5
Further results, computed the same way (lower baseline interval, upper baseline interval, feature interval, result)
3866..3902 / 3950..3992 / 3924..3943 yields 0.10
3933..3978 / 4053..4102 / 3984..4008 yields -0.18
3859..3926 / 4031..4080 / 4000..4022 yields -0.08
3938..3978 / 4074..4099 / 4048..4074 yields -0.10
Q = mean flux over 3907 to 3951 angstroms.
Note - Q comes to 8.53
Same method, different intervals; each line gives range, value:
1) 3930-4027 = 9.12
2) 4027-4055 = 10.7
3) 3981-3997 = 10.1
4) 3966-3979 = 6.42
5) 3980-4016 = 10.2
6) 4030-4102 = 10.4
